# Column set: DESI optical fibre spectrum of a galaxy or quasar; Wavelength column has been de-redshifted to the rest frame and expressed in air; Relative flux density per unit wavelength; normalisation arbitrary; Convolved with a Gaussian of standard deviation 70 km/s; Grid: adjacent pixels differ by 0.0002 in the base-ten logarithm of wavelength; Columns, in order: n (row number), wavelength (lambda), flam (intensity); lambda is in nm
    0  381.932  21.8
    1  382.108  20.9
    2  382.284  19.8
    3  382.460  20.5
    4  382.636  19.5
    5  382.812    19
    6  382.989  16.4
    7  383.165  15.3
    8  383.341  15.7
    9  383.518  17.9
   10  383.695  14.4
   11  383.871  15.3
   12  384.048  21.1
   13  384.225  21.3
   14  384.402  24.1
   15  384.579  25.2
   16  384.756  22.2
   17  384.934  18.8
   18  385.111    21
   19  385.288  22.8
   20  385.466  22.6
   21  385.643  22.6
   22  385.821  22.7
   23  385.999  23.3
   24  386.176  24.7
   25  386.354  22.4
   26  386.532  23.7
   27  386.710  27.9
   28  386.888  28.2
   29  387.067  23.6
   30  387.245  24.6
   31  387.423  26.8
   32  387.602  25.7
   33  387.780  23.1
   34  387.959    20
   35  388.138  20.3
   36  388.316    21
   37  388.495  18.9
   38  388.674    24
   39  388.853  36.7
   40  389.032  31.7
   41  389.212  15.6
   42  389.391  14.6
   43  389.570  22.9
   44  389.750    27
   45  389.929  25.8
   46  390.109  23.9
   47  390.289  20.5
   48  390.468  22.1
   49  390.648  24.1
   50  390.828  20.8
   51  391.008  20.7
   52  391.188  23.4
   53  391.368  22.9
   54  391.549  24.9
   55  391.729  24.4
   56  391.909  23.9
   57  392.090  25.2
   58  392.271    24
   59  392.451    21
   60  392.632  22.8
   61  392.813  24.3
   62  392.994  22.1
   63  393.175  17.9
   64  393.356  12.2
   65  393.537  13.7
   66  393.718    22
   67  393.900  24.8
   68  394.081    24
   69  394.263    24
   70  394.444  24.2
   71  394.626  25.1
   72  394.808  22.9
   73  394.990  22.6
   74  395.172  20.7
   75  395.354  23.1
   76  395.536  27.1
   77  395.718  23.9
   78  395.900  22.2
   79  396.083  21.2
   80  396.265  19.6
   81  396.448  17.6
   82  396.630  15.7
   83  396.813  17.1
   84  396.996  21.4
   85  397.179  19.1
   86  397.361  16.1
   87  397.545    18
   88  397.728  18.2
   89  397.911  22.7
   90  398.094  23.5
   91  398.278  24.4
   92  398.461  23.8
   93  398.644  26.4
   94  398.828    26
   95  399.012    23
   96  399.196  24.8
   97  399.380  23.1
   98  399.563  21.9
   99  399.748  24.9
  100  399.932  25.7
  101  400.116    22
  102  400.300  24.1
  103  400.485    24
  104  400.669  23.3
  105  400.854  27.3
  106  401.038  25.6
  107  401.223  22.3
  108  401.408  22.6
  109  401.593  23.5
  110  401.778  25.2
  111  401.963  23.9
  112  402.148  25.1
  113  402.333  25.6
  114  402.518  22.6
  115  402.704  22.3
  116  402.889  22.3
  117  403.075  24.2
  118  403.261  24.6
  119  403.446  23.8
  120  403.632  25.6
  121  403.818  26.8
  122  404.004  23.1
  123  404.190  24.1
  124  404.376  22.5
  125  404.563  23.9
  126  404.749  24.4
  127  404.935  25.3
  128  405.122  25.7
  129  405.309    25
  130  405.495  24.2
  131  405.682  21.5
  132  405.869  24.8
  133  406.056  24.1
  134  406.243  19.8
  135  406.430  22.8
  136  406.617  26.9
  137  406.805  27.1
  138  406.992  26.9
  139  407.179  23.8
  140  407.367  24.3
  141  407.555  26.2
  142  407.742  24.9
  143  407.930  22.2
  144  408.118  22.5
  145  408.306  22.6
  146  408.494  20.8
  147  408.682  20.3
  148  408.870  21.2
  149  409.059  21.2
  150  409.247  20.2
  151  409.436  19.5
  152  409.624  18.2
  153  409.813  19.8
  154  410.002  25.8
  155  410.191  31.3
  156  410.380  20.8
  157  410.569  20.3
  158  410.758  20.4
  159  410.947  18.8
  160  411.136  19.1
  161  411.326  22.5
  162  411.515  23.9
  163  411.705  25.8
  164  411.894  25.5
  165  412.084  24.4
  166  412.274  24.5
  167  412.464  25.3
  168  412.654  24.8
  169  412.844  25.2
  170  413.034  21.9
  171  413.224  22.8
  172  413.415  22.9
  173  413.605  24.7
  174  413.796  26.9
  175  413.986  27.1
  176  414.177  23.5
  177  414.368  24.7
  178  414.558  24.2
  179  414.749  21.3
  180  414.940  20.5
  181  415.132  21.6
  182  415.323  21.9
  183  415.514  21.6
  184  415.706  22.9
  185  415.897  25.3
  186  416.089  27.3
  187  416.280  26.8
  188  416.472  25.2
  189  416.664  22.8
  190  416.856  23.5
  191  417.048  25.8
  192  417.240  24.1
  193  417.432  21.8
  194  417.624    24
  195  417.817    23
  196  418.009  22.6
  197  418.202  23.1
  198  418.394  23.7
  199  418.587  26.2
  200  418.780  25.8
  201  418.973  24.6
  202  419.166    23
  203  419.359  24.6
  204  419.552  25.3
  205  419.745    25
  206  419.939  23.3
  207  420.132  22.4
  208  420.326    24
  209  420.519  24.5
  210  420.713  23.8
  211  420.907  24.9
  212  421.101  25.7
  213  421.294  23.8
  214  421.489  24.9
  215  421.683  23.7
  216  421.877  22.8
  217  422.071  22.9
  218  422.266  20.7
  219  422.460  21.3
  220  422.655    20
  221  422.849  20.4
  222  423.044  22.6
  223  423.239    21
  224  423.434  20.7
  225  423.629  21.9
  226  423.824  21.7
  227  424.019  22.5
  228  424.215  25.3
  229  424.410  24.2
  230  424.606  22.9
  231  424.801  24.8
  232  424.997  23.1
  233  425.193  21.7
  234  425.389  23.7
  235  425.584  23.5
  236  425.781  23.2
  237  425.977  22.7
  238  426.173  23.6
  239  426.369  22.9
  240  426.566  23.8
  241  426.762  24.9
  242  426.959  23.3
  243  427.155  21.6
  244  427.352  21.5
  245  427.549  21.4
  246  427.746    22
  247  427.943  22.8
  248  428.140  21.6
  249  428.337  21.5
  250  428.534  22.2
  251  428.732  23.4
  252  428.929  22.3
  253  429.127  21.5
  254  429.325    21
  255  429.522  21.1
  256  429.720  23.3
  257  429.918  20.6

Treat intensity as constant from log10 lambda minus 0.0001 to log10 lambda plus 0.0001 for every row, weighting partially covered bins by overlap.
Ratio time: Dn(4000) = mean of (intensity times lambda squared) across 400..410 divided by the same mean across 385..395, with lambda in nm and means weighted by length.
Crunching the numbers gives 1.1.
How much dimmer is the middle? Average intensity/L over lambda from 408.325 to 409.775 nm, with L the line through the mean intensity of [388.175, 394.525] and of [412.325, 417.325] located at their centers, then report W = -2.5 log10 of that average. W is 0.17 mag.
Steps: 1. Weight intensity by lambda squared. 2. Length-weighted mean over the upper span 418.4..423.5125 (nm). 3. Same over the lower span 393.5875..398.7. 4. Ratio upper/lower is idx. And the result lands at 1.2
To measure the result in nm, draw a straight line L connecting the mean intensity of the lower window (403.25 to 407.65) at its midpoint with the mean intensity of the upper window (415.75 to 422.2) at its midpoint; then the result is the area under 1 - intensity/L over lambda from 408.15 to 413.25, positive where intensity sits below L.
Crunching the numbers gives 0.40 nm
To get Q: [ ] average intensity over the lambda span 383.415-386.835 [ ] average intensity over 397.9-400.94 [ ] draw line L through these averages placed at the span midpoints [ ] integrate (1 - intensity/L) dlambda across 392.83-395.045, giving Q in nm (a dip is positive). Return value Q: 0.18 nm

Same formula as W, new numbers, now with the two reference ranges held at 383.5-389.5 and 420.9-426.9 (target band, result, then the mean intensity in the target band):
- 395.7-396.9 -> 0.17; 19.4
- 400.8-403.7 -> -0.06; 24.1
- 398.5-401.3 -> -0.07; 24.3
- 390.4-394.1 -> 0.04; 21.9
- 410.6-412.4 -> 0.01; 22.7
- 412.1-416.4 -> -0.05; 24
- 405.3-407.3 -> -0.07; 24.2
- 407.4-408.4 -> -0.04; 23.7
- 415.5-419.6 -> -0.06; 24.3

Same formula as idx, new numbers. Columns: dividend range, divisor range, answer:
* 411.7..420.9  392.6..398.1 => 1.28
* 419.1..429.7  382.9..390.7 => 1.23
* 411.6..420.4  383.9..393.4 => 1.20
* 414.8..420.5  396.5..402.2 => 1.15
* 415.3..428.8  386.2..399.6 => 1.19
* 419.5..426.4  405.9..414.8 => 1.05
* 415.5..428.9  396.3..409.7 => 1.11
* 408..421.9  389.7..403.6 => 1.13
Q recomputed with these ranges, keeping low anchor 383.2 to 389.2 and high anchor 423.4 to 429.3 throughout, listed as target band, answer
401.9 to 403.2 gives -0.058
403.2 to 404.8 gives -0.111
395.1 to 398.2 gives 0.311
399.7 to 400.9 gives -0.086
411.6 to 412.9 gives -0.133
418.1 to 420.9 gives -0.187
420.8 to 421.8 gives -0.080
